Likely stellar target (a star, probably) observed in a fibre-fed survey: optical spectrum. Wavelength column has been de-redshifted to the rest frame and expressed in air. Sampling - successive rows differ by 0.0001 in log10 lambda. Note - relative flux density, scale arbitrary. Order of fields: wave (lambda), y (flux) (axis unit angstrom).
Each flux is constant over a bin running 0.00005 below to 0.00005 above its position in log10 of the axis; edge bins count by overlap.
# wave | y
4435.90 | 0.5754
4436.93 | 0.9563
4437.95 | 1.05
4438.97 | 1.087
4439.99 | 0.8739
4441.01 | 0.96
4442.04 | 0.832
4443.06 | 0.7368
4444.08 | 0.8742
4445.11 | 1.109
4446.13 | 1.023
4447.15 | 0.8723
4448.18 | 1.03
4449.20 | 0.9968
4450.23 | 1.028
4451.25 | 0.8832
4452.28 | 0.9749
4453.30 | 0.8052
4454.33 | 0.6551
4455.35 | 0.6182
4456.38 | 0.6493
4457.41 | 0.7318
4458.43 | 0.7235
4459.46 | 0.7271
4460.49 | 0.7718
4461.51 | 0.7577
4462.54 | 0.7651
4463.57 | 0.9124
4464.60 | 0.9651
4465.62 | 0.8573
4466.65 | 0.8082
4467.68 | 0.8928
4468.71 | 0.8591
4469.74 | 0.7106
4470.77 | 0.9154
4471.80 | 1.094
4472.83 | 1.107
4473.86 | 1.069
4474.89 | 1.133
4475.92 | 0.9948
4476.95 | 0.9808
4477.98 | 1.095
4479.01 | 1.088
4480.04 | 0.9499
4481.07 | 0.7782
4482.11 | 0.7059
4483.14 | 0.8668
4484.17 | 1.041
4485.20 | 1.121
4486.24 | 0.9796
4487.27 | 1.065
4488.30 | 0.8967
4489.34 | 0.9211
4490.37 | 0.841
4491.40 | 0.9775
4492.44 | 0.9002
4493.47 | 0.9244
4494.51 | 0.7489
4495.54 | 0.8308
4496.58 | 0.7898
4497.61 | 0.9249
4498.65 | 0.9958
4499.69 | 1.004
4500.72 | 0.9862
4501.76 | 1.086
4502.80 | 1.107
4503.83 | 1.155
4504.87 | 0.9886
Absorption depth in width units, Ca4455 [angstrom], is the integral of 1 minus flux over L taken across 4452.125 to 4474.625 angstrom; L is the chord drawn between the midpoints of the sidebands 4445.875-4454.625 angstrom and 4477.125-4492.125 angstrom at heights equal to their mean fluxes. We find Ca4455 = 2.4 angstrom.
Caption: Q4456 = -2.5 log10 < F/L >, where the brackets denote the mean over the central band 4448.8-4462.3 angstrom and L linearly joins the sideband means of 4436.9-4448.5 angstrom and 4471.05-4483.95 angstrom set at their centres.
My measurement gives 0.213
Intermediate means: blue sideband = 0.949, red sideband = 0.989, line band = 0.792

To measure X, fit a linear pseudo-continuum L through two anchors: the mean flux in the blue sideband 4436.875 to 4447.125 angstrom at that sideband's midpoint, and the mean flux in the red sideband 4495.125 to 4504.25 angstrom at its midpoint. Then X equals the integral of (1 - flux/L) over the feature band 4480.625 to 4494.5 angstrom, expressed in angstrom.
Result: 0.8 angstrom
